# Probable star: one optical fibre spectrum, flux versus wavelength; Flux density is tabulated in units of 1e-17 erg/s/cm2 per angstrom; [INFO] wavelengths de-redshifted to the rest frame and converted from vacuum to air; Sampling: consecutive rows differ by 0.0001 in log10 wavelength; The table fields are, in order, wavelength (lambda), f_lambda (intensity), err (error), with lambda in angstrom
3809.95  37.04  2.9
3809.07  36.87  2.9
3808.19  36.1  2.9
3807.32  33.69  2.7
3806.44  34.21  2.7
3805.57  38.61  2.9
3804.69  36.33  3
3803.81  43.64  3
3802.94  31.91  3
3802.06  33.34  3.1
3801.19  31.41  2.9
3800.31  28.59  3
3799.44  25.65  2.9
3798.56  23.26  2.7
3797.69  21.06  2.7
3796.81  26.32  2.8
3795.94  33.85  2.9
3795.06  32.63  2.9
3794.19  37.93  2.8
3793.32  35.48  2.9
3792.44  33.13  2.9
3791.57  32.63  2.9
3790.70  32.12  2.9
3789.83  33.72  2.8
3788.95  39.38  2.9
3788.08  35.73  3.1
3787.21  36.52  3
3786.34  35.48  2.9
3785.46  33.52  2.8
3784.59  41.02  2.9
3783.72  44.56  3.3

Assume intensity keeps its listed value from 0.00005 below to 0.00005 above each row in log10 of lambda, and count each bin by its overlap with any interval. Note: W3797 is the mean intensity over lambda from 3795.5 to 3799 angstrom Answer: 26.1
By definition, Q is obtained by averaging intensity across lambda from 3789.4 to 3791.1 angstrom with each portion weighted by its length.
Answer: 33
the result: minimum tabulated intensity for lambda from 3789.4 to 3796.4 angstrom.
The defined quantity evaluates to 32.12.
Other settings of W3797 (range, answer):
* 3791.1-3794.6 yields 34.8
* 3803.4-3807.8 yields 37.3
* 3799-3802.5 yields 29.8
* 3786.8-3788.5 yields 36.2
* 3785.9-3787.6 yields 35.9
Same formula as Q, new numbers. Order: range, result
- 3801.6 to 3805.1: 36.3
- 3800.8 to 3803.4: 32.4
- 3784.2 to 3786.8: 36.5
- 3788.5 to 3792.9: 34.2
